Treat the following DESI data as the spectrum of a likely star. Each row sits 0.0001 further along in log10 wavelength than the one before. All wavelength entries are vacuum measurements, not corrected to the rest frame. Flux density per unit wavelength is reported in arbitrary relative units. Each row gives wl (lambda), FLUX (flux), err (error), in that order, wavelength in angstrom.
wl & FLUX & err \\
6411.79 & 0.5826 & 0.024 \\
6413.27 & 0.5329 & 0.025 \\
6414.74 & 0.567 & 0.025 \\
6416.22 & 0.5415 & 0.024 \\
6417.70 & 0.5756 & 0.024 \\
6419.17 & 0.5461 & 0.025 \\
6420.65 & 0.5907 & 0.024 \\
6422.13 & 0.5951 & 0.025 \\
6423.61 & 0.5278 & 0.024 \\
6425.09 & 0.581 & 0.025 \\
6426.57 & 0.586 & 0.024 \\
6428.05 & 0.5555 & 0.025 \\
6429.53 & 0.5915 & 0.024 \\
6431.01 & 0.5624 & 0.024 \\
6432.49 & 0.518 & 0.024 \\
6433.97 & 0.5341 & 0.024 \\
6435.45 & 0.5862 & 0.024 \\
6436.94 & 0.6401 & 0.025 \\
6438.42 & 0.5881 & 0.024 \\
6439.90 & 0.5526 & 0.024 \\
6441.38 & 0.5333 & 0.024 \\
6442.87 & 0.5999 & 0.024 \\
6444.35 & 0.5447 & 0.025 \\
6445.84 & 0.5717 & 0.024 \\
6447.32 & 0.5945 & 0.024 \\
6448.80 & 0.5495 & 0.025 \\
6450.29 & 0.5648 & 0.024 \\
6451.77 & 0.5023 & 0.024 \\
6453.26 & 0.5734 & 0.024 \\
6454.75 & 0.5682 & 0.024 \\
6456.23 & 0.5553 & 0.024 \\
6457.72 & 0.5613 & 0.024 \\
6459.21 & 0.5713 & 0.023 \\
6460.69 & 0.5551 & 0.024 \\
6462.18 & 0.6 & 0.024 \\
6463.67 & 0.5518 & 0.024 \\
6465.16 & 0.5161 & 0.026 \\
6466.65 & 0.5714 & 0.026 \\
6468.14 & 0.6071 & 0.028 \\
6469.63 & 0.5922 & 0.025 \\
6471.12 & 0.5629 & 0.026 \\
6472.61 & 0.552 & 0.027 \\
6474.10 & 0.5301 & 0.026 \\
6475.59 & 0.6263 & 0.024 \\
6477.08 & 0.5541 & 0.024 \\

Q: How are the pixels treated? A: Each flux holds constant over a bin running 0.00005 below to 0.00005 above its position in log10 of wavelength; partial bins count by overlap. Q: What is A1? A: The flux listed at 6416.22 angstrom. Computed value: 0.5415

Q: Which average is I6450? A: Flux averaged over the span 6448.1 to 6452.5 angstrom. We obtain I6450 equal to 0.539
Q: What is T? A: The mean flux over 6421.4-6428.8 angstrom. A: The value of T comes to 0.569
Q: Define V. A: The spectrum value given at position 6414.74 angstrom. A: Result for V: 0.567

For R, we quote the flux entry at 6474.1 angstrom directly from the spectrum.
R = 0.5301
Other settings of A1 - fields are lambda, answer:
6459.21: 0.5713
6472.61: 0.552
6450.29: 0.5648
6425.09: 0.581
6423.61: 0.5278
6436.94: 0.6401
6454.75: 0.5682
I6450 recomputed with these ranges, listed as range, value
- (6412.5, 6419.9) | 0.553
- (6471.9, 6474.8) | 0.541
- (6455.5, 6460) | 0.563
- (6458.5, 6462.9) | 0.576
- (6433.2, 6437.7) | 0.586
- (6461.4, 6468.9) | 0.569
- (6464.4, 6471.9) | 0.57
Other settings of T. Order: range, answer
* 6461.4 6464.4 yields 0.575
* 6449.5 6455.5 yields 0.552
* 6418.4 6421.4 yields 0.569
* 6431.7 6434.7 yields 0.527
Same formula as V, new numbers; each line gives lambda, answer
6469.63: 0.5922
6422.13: 0.5951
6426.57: 0.586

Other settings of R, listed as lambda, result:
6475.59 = 0.6263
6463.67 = 0.5518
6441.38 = 0.5333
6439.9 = 0.5526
